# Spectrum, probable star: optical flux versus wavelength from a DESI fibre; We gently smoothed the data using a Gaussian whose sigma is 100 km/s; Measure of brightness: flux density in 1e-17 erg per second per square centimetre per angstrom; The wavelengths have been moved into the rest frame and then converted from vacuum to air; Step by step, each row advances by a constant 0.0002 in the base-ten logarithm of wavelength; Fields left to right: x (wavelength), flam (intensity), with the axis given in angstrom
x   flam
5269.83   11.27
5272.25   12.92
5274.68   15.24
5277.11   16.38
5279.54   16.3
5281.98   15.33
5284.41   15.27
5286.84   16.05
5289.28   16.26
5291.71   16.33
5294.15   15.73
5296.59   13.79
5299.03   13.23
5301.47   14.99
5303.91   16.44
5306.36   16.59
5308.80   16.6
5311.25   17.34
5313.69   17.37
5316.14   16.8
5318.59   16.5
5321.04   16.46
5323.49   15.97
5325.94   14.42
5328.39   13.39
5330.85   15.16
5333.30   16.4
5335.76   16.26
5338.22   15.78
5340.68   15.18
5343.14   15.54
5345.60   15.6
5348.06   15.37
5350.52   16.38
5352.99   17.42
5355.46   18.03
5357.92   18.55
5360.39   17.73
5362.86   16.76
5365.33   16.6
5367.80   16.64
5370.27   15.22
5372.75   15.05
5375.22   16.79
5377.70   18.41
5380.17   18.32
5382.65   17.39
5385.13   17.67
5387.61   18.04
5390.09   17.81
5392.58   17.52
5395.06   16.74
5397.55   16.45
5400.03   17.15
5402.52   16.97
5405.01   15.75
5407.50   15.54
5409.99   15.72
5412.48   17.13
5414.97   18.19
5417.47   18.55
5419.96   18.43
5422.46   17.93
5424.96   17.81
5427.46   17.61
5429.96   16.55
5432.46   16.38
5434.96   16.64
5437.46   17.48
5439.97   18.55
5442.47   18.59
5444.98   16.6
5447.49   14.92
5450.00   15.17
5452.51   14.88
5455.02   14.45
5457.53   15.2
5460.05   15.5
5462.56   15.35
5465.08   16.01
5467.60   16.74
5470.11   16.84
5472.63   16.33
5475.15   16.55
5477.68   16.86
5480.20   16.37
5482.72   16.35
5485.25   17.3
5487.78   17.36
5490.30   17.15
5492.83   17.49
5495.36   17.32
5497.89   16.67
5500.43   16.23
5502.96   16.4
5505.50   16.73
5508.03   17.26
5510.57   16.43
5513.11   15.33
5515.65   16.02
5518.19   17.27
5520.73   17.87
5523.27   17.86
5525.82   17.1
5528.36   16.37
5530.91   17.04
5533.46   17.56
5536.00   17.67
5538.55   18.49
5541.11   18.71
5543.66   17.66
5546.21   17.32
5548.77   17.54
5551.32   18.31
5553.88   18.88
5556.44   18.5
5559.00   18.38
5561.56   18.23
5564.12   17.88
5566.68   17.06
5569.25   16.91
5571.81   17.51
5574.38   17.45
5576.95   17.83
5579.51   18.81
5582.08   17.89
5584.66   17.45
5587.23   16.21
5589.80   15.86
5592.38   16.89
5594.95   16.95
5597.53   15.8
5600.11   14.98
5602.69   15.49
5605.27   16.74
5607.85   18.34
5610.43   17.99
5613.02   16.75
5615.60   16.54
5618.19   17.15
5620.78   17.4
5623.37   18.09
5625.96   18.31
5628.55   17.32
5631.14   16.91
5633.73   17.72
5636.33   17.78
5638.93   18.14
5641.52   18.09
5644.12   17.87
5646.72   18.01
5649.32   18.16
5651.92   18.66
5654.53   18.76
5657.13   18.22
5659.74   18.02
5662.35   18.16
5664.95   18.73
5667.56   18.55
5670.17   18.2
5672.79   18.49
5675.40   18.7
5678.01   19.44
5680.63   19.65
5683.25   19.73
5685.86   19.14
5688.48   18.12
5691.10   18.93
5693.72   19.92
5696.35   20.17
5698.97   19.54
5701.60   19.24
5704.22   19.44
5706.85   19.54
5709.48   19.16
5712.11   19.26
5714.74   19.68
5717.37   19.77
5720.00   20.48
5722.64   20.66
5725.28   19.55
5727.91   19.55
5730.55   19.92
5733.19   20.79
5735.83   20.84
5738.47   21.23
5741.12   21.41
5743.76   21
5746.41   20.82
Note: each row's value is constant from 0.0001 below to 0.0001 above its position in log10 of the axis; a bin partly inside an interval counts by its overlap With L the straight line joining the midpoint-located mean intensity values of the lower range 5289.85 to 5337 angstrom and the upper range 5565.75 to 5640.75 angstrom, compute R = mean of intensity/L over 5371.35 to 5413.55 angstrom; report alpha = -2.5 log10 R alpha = -0.05 mag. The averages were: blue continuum 15.8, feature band 17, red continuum 17.2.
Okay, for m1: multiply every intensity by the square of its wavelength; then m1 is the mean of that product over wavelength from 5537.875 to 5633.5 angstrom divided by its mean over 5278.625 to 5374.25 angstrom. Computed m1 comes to 1.2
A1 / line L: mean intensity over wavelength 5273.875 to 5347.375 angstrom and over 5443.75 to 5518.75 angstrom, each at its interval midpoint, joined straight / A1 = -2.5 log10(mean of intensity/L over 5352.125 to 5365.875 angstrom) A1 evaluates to -0.11 mag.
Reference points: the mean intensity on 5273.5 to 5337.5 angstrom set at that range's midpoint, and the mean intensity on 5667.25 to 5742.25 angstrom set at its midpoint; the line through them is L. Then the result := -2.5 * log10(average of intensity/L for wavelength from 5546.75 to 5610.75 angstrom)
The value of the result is 0.07 mag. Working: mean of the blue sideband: 15.8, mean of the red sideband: 19.6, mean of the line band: 17.3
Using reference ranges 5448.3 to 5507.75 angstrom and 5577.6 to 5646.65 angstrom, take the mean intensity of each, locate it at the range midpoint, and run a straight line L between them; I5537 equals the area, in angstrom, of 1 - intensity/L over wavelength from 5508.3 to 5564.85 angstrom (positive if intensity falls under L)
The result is -2.8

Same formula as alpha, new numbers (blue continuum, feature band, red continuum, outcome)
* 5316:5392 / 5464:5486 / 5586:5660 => 0.020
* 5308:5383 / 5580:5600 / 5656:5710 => 0.099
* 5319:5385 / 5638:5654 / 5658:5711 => 0.032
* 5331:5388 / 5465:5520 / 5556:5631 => 0.019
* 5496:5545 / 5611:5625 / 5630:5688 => 0.048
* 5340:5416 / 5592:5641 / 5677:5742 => 0.110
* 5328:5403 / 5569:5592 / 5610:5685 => 0.029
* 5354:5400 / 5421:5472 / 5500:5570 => 0.054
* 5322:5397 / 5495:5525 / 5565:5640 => 0.011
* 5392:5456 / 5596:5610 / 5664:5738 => 0.135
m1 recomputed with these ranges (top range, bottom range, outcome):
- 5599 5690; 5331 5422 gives 1.18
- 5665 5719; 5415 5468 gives 1.26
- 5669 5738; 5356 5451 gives 1.27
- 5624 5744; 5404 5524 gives 1.24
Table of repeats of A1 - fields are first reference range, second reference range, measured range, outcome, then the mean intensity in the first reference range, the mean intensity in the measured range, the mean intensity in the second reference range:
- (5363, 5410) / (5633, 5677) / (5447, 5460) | 0.15 mag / 16.9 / 15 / 18.3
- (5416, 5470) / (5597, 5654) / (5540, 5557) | -0.06 mag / 16.6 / 18.1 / 17.4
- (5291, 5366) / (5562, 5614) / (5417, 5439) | -0.06 mag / 16.1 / 17.5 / 17.1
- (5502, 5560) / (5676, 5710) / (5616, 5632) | 0.06 mag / 17.4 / 17.5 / 19.4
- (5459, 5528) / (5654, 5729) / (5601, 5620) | 0.07 mag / 16.7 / 17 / 19.2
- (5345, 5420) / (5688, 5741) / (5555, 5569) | 0.04 mag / 17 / 17.9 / 19.9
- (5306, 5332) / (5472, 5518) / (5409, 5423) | -0.08 mag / 16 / 17.7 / 16.7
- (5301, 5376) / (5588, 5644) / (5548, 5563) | -0.09 mag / 16.2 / 18.3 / 17.1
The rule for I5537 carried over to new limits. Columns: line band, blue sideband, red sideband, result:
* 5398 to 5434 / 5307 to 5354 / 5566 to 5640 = -1.6 angstrom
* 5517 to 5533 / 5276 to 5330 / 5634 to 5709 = 0.3 angstrom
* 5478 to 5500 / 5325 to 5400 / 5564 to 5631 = -0.1 angstrom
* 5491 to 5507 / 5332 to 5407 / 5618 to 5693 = 0.6 angstrom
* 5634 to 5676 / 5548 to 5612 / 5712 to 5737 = 1.1 angstrom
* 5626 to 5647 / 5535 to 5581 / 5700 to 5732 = 1.2 angstrom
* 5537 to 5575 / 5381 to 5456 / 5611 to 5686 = -0.6 angstrom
